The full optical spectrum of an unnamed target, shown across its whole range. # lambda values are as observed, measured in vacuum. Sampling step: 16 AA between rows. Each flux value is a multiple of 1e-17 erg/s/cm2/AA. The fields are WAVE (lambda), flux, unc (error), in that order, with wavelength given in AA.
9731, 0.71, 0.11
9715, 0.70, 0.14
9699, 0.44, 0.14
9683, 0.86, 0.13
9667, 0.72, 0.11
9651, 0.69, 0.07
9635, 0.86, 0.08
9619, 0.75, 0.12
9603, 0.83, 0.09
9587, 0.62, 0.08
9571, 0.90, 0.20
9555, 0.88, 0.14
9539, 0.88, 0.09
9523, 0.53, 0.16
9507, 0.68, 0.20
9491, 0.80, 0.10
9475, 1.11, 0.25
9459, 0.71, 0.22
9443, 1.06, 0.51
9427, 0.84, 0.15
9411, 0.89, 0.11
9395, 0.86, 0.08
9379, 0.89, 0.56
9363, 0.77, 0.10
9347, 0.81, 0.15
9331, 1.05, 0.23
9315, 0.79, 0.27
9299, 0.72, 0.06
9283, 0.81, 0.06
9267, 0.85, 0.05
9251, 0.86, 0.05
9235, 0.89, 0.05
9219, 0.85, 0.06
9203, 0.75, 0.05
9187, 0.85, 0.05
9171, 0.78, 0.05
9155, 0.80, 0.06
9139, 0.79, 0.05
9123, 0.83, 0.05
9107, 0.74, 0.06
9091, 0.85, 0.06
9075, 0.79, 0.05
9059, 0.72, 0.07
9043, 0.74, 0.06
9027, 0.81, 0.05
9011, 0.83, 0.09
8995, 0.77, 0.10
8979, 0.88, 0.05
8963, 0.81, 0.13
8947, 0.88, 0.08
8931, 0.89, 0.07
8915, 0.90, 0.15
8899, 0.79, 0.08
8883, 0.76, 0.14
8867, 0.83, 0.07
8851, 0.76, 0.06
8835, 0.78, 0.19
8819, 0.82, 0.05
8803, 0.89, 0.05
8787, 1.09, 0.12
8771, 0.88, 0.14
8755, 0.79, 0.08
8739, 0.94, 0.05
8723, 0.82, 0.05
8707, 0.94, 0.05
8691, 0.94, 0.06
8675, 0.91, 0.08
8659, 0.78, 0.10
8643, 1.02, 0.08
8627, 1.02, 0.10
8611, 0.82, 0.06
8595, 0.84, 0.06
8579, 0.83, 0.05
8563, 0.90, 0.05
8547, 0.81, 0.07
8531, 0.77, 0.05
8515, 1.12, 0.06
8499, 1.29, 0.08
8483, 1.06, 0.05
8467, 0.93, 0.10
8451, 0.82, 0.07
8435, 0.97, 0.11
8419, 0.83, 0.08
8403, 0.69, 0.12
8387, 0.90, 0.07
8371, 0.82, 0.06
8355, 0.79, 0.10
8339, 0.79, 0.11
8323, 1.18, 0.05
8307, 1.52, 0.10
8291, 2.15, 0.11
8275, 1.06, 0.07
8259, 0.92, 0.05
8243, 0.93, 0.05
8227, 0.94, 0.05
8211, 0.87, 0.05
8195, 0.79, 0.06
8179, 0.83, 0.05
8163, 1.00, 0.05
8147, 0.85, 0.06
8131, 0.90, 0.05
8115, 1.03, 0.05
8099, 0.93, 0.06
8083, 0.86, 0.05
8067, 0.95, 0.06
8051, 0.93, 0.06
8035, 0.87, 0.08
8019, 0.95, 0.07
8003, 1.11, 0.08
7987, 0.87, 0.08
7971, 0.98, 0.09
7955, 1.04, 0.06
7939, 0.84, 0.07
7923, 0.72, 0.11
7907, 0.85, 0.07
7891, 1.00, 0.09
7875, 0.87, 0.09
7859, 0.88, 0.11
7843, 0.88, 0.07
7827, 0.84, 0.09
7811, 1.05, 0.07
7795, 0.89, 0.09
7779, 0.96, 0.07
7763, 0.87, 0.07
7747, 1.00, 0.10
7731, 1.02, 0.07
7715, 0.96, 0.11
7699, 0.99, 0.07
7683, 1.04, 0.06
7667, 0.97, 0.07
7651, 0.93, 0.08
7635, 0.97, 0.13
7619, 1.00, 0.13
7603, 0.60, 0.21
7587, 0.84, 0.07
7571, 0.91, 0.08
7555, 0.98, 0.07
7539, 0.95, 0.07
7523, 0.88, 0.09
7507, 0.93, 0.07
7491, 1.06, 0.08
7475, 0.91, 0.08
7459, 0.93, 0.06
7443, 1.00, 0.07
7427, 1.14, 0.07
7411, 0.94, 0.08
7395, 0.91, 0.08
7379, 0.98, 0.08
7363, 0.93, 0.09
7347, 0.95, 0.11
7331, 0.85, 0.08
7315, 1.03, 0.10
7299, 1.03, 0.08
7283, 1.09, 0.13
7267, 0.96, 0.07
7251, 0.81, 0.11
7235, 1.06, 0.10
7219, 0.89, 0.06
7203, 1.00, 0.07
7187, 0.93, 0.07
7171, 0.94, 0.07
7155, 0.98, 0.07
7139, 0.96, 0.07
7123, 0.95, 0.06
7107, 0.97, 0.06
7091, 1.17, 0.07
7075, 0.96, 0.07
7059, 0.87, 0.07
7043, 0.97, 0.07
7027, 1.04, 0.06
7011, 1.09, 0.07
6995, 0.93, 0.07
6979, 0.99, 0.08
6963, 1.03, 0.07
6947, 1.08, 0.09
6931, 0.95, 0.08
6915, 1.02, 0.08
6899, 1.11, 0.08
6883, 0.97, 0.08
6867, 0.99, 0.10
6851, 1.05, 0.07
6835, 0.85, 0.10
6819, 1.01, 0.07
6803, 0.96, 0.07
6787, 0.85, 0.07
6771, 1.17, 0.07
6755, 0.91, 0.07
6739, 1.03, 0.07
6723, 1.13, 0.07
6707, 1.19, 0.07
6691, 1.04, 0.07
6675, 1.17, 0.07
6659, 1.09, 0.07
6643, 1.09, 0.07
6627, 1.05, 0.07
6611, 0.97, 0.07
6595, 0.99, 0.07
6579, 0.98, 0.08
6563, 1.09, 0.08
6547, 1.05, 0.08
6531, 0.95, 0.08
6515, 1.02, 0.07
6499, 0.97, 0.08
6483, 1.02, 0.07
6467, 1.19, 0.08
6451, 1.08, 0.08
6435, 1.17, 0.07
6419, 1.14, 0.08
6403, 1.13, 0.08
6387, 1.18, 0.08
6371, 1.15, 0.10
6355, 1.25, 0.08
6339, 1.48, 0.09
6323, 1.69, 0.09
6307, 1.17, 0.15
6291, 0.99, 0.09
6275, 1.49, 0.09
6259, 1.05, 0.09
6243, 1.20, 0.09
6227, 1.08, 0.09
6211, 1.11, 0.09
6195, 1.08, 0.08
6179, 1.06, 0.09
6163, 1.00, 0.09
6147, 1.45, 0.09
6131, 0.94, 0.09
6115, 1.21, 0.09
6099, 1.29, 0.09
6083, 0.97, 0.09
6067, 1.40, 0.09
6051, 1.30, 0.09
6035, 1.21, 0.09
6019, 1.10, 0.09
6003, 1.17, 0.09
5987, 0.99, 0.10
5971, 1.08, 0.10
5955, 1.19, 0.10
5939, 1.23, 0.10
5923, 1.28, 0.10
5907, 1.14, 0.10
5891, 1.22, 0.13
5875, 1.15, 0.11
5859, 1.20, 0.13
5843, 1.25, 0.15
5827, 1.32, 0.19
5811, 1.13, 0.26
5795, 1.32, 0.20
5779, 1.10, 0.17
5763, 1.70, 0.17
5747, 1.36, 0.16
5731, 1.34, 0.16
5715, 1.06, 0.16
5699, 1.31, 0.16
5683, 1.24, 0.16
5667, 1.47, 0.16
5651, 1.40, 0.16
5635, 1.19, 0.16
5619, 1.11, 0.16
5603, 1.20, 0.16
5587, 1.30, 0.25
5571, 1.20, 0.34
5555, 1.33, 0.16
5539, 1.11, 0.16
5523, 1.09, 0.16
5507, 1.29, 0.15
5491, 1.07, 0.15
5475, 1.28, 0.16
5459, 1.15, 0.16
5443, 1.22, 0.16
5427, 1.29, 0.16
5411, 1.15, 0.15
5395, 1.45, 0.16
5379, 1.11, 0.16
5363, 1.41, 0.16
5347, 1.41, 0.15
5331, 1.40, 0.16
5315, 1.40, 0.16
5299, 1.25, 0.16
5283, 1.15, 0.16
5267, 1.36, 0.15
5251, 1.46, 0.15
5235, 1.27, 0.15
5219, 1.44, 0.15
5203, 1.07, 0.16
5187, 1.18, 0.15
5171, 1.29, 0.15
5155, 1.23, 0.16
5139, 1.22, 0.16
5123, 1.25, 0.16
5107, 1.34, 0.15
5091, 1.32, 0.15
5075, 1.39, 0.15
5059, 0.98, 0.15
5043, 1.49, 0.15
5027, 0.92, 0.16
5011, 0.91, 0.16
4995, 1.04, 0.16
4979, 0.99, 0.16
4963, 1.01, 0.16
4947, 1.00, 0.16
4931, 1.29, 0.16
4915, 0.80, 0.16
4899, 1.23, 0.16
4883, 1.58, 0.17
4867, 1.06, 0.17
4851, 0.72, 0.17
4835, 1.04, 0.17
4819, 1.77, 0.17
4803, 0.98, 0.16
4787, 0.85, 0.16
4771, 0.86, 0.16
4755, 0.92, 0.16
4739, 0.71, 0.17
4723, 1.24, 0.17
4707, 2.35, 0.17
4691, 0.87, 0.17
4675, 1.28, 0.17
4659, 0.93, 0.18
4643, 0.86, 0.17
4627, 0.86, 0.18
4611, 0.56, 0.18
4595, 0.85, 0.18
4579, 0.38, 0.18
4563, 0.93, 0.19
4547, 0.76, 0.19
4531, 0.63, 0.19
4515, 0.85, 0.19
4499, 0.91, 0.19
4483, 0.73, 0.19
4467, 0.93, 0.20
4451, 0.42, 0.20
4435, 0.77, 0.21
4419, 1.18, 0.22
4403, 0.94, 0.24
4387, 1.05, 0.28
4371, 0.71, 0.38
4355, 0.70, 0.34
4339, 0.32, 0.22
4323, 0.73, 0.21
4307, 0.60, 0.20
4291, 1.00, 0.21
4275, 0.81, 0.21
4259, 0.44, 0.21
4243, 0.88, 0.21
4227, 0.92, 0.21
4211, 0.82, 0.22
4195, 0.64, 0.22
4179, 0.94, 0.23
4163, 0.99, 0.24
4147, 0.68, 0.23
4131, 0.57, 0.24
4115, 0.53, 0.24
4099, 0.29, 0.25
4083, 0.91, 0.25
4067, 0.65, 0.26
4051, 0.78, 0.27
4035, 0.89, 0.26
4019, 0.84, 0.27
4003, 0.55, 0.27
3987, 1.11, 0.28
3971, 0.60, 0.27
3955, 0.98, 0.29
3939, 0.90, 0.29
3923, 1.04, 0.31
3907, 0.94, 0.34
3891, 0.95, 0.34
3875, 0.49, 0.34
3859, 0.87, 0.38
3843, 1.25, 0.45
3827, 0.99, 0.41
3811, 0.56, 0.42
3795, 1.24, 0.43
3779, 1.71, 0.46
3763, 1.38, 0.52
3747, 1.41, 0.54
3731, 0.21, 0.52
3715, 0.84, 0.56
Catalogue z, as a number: 0.264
